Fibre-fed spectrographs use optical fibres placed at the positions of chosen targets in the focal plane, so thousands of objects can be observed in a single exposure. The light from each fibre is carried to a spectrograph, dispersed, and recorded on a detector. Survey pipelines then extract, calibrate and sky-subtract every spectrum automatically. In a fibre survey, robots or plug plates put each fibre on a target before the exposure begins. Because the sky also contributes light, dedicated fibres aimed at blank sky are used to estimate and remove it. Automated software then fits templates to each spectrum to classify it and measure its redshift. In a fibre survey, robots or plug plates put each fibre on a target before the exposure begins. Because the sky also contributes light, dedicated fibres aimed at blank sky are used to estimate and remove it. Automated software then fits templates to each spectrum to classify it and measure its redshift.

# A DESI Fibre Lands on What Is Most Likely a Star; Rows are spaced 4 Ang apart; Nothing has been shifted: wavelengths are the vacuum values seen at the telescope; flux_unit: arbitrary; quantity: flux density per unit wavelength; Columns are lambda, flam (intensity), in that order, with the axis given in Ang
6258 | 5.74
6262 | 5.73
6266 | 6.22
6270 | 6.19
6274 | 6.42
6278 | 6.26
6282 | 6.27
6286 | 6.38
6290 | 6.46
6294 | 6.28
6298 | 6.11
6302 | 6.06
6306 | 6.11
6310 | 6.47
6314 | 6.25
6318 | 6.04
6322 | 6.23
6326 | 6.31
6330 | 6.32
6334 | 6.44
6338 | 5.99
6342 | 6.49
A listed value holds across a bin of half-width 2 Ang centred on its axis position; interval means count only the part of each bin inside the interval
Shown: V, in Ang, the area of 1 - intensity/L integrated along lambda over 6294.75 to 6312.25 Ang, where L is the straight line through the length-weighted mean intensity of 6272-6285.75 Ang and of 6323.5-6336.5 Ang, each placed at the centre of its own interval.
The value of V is 0.4 Ang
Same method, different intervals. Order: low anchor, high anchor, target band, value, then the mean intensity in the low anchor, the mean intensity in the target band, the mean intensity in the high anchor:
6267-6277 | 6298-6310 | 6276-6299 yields -0.3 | 6.29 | 6.3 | 6.15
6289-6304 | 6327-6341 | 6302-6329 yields 0.1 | 6.21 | 6.23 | 6.27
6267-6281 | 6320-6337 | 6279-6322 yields 0.4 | 6.28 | 6.24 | 6.31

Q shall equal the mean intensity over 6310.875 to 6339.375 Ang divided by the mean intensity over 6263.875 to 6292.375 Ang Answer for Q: 1.0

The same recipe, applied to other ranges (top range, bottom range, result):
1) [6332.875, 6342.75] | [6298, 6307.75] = 1.03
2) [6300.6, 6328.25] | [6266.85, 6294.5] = 0.98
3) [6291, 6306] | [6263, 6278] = 0.99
